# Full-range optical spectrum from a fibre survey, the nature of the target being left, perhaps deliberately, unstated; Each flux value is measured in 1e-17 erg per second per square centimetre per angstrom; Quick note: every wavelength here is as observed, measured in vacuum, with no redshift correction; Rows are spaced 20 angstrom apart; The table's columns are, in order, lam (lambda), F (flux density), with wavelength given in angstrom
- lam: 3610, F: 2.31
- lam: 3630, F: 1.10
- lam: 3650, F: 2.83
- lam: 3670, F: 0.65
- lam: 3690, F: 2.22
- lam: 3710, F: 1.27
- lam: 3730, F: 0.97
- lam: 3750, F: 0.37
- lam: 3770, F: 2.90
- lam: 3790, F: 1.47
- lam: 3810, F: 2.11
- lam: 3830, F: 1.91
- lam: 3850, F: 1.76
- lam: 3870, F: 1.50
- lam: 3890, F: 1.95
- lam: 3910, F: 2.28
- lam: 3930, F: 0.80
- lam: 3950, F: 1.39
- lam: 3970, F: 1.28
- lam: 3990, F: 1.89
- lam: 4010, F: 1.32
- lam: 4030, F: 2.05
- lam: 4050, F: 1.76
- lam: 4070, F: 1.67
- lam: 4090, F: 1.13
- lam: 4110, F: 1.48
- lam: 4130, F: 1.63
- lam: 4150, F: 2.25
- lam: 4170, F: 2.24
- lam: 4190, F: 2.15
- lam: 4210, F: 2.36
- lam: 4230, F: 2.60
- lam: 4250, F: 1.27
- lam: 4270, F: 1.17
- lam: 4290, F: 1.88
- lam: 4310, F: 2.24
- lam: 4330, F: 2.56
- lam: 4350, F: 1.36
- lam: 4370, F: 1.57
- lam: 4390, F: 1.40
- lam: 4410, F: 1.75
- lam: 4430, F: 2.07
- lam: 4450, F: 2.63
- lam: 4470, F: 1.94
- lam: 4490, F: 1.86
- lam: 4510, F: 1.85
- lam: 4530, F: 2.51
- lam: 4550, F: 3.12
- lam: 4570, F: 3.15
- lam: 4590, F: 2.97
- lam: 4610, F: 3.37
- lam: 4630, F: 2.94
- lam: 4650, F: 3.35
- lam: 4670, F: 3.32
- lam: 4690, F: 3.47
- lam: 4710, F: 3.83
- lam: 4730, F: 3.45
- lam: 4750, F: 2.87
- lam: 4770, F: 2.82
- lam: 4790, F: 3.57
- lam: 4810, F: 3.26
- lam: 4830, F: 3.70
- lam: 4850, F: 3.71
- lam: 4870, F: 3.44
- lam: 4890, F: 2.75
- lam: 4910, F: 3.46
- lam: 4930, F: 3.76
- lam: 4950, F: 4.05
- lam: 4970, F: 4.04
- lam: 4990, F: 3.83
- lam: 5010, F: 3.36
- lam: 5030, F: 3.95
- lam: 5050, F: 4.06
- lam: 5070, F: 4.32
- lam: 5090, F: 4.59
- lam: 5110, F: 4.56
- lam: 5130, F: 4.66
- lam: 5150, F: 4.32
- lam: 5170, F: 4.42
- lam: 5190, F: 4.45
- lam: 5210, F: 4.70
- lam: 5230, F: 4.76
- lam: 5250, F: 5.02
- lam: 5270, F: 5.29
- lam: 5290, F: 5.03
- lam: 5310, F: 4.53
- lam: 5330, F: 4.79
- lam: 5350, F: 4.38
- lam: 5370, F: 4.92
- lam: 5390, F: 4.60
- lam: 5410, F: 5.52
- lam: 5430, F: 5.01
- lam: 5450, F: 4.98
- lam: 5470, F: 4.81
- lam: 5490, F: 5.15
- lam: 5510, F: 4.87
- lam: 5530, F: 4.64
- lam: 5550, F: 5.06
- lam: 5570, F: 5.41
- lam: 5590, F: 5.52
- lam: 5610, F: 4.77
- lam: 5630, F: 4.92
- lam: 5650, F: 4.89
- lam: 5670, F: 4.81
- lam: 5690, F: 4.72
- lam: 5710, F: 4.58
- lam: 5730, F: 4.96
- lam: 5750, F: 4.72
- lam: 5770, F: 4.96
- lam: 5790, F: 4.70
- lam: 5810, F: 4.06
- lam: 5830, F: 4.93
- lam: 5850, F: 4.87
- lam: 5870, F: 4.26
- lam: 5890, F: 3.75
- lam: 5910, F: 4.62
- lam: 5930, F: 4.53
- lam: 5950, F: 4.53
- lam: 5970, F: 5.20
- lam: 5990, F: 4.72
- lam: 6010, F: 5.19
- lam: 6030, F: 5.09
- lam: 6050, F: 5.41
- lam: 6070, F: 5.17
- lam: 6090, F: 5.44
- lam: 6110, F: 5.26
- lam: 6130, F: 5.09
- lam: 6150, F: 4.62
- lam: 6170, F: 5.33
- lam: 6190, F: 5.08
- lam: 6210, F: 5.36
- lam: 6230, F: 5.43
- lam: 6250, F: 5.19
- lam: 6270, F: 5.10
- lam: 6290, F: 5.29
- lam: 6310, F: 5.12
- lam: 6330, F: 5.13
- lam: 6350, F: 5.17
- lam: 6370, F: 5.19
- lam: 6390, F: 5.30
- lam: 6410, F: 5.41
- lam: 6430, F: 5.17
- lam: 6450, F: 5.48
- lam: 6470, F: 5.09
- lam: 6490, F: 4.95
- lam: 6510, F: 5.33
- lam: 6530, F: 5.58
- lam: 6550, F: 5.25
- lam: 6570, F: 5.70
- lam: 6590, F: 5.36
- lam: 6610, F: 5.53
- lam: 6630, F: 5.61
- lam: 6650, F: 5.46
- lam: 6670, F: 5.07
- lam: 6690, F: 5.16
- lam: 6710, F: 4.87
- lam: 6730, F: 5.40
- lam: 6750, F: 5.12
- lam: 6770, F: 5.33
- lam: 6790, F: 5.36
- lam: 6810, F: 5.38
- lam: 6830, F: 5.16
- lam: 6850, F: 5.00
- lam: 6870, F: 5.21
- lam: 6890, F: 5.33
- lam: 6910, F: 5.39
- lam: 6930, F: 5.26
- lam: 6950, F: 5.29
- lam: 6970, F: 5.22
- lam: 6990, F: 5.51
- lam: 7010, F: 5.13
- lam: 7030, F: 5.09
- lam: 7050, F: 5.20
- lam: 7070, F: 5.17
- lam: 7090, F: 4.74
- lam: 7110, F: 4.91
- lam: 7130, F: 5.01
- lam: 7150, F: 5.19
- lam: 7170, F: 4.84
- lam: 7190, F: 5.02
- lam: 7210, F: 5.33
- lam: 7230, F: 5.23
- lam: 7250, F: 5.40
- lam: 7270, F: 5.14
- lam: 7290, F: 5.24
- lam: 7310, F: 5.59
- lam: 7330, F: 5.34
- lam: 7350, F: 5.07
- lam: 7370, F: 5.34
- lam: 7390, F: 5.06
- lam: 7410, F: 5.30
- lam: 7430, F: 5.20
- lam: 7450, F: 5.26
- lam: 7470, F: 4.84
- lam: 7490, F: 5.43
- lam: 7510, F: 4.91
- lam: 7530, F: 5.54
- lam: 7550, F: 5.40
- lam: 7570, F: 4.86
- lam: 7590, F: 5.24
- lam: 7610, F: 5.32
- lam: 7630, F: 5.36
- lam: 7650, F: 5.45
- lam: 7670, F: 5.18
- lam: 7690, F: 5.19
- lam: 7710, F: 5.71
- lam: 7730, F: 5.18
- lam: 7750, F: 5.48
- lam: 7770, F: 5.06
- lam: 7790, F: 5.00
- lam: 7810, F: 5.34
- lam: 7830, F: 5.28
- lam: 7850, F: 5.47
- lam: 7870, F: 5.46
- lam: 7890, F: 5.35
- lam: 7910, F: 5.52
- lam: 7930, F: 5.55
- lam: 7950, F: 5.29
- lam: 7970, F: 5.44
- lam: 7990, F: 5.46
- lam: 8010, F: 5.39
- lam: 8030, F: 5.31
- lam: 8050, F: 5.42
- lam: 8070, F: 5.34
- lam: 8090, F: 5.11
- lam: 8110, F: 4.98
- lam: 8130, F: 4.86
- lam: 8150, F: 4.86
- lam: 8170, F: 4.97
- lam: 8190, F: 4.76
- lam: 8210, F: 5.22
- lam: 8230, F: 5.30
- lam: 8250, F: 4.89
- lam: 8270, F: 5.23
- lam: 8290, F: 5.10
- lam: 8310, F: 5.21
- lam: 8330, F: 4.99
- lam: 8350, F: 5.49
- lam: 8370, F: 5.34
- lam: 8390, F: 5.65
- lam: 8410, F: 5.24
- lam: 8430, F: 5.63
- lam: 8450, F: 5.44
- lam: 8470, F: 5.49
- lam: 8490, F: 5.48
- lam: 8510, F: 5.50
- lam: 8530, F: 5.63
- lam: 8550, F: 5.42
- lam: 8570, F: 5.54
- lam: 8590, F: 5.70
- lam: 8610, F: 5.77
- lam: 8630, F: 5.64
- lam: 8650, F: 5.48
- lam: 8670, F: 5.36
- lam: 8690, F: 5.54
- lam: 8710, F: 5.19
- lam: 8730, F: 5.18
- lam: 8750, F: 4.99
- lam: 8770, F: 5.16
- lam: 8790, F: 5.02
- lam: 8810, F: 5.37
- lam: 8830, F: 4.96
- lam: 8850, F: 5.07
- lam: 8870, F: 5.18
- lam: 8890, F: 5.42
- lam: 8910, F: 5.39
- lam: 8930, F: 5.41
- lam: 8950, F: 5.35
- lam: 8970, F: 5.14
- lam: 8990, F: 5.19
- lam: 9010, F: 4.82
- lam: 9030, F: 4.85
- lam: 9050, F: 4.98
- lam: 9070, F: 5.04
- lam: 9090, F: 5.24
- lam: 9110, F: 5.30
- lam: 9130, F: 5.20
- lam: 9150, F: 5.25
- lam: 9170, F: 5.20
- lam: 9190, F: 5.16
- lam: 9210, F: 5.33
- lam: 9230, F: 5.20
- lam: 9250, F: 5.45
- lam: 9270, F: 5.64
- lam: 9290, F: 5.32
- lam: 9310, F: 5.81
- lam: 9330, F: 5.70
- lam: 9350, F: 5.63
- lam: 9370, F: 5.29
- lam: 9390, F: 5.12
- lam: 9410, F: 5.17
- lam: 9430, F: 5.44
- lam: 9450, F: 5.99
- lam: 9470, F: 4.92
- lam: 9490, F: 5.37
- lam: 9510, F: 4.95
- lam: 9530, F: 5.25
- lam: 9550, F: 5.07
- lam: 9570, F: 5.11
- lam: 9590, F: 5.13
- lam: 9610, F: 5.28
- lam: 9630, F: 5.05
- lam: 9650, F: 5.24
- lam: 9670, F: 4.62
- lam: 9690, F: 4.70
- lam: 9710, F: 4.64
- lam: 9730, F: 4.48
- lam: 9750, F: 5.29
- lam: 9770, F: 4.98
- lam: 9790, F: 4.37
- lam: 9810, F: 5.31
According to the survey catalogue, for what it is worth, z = 0.14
